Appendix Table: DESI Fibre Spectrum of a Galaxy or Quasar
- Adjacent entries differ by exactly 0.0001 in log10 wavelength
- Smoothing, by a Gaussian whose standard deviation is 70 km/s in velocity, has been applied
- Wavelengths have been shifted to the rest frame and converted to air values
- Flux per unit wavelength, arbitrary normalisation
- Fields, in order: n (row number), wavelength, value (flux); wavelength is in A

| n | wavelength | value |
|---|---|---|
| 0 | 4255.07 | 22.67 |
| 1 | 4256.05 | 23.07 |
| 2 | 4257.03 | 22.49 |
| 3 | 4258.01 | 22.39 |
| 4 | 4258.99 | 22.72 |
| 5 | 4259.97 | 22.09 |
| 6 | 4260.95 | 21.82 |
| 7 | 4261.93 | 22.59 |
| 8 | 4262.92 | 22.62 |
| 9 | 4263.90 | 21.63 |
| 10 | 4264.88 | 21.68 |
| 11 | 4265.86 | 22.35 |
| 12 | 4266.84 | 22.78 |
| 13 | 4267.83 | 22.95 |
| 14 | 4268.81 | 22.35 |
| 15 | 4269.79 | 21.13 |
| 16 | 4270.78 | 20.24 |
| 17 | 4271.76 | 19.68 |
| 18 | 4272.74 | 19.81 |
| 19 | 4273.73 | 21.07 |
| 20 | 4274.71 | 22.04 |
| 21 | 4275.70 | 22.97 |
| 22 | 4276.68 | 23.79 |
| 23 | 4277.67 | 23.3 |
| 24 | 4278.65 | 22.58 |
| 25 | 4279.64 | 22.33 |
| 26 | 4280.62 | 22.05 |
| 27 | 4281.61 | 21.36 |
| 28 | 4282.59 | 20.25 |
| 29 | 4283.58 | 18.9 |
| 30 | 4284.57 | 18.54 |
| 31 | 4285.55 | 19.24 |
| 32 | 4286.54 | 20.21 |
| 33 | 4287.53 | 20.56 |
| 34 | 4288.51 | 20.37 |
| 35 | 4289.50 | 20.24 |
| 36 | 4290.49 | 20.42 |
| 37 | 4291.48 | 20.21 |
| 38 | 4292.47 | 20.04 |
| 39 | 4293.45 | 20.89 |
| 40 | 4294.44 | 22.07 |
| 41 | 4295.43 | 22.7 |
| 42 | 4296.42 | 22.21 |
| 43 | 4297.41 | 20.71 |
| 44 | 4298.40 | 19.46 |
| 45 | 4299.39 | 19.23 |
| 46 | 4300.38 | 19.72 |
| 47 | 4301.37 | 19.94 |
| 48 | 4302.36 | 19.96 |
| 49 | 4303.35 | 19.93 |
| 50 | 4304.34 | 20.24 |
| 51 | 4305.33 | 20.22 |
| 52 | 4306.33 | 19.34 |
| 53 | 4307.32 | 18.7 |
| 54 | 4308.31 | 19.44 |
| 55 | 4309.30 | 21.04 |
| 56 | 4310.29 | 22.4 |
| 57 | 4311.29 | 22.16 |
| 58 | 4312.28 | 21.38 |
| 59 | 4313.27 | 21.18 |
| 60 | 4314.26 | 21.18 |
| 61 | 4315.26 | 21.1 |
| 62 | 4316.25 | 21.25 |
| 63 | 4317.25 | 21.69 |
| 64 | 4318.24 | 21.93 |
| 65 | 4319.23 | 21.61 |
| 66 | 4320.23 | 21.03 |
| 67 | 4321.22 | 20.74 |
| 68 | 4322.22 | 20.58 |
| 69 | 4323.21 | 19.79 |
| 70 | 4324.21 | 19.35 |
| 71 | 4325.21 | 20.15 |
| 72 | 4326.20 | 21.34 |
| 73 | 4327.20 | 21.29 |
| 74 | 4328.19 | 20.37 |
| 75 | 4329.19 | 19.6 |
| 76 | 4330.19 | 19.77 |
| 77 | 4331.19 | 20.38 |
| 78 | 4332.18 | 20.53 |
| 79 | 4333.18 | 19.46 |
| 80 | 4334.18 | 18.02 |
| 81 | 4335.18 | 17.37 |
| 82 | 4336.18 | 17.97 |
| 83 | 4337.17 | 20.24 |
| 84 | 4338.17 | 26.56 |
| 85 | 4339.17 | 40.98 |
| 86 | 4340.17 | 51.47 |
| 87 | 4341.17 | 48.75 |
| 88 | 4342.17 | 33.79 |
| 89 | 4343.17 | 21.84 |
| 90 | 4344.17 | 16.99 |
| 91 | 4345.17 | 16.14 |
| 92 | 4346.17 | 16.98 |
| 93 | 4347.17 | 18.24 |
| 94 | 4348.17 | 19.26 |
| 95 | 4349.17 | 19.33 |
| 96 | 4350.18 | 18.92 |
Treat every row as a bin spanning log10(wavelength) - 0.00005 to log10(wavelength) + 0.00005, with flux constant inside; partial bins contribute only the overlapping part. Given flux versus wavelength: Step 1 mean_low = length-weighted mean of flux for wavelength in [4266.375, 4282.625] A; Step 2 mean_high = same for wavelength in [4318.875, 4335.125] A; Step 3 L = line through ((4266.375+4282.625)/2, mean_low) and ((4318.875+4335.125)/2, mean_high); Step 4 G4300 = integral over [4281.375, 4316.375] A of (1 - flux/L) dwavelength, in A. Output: 1.0 A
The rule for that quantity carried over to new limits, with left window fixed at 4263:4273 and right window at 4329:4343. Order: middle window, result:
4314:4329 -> 2.8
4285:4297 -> 1.3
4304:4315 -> 1.8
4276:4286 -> 0.6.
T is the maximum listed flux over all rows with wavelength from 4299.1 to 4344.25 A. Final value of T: 51.47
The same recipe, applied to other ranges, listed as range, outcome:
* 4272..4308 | 23.79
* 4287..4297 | 22.7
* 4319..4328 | 21.61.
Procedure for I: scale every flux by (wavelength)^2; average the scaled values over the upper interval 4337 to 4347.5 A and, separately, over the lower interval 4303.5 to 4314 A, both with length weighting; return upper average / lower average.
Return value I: 1.42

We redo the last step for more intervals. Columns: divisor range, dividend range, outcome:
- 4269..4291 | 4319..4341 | 1.13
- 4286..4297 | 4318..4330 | 1.00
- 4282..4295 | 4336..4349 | 1.37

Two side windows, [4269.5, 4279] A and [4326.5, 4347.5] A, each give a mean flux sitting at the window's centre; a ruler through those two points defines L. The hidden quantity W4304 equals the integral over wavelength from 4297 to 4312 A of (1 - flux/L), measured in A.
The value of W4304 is 1.8 A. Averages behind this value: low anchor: 21.7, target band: 20.2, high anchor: 24.2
